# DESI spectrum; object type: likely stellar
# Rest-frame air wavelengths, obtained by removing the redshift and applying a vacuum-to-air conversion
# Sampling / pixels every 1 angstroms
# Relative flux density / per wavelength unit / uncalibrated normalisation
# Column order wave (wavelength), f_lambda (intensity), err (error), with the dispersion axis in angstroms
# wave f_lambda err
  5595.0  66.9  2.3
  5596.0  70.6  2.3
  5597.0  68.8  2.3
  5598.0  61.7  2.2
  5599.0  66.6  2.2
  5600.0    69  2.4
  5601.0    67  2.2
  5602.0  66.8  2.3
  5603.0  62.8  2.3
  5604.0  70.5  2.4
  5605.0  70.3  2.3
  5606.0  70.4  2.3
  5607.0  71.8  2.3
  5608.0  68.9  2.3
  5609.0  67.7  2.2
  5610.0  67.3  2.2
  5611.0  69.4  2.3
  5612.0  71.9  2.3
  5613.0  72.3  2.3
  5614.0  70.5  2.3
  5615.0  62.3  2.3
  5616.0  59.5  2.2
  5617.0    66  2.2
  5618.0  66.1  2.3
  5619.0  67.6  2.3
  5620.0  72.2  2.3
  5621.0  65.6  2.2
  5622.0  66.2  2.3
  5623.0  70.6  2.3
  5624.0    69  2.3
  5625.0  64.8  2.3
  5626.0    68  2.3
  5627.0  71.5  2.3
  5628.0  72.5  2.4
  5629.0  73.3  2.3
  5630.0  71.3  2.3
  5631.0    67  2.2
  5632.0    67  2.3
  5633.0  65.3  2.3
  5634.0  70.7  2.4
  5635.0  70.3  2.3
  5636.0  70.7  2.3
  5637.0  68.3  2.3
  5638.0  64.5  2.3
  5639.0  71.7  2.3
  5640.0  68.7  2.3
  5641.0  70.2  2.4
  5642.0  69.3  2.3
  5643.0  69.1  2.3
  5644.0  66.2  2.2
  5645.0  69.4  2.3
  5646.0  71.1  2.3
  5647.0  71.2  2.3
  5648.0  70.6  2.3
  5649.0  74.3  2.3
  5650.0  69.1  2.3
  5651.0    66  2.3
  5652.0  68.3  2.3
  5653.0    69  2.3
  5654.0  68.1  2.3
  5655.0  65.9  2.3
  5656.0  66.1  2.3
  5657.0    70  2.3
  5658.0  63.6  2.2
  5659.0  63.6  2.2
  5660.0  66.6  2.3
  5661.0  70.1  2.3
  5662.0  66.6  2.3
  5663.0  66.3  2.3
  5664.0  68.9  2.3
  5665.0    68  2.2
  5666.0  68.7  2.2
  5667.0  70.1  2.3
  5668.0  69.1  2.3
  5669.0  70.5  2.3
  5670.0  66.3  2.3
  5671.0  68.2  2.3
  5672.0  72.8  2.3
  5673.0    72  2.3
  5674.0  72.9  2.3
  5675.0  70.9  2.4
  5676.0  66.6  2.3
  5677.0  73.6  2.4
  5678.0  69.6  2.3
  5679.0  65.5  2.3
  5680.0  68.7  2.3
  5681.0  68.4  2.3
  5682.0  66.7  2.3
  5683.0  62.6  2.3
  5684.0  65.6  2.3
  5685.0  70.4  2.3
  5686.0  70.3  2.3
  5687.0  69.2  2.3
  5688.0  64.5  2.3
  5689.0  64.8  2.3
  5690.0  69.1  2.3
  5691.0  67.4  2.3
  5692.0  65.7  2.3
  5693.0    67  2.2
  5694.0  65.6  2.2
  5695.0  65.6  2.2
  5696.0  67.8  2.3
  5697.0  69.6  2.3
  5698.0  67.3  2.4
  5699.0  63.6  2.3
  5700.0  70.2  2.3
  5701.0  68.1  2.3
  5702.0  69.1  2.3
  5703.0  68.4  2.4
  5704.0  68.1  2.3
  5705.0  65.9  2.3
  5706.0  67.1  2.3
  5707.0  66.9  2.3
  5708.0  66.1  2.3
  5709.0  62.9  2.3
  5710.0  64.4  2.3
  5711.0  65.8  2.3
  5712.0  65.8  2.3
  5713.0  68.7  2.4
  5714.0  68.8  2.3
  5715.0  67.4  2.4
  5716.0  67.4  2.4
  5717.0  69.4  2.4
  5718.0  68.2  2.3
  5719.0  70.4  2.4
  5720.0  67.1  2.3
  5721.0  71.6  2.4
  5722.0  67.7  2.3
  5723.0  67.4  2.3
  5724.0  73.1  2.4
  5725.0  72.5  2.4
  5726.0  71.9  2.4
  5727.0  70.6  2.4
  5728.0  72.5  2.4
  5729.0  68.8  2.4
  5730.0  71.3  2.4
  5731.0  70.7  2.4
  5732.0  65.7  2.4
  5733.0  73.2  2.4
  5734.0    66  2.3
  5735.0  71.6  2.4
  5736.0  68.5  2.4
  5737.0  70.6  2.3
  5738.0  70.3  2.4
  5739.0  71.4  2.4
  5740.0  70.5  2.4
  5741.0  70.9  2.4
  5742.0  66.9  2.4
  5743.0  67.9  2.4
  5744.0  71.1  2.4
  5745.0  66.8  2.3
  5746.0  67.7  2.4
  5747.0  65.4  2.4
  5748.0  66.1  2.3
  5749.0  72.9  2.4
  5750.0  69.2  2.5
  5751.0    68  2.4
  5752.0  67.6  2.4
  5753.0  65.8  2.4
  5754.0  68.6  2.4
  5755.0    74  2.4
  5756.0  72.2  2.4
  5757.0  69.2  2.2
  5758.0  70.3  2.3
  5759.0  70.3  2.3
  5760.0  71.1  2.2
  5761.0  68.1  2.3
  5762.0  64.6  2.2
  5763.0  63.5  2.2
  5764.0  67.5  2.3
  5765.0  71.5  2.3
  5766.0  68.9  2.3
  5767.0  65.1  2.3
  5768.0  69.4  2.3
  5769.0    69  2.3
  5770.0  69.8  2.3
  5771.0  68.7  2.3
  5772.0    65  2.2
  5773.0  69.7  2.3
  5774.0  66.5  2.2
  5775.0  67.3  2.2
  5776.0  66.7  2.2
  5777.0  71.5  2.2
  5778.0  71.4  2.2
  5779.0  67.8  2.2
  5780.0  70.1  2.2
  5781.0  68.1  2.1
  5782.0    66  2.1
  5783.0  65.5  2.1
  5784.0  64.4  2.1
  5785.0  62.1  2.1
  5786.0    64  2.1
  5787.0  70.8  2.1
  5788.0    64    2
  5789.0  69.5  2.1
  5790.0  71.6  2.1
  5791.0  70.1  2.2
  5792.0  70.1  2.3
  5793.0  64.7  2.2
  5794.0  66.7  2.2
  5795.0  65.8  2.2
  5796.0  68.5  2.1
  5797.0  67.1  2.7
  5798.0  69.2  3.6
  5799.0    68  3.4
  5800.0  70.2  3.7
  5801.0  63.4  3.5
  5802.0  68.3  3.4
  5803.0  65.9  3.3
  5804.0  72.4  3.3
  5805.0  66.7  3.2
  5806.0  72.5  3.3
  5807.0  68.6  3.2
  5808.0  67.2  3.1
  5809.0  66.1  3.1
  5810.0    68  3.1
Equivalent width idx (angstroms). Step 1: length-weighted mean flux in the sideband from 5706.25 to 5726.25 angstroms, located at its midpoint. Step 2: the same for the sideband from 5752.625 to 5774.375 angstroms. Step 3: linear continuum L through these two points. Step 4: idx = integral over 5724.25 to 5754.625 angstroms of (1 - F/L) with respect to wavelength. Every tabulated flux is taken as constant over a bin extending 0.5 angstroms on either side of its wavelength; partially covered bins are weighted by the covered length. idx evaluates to -0.5 angstroms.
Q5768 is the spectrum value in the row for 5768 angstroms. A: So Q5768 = 69.4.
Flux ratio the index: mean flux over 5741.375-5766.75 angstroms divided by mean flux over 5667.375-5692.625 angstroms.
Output 1.00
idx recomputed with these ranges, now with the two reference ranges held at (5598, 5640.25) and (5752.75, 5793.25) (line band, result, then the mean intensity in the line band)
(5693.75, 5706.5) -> 0.2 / 67.5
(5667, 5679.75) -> -0.3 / 69.8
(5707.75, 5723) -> 0.2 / 67.5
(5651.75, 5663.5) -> 0.2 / 67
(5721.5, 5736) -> -0.4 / 70.2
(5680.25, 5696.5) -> 0.3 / 66.9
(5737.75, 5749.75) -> -0.1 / 69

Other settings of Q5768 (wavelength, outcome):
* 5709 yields 62.9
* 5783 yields 65.5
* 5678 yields 69.6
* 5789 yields 69.5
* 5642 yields 69.3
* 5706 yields 67.1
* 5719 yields 70.4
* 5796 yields 68.5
